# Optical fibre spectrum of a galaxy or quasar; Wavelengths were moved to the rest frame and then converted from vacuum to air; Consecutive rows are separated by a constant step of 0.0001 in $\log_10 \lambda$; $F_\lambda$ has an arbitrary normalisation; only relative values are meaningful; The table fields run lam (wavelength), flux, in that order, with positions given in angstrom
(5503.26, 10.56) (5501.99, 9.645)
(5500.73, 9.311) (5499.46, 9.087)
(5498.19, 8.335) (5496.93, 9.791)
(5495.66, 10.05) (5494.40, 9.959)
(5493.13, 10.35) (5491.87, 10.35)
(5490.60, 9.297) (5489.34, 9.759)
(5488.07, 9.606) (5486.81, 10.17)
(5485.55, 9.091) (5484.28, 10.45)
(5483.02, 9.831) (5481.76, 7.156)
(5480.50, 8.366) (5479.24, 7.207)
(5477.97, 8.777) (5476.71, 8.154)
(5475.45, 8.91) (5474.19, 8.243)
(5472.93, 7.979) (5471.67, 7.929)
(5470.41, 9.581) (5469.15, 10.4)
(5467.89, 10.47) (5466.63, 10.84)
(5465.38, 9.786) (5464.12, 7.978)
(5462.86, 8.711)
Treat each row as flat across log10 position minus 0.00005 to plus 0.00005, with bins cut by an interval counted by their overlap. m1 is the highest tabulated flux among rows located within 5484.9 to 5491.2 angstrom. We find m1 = 10.17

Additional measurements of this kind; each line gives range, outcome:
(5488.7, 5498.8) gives 10.35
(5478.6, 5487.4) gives 10.45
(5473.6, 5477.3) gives 8.91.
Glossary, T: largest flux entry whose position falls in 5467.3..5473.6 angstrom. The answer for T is 10.47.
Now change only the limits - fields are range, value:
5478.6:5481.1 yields 8.366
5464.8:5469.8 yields 10.84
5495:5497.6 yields 10.05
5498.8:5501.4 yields 9.311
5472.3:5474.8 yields 8.243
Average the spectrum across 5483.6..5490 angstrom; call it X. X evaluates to 9.81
